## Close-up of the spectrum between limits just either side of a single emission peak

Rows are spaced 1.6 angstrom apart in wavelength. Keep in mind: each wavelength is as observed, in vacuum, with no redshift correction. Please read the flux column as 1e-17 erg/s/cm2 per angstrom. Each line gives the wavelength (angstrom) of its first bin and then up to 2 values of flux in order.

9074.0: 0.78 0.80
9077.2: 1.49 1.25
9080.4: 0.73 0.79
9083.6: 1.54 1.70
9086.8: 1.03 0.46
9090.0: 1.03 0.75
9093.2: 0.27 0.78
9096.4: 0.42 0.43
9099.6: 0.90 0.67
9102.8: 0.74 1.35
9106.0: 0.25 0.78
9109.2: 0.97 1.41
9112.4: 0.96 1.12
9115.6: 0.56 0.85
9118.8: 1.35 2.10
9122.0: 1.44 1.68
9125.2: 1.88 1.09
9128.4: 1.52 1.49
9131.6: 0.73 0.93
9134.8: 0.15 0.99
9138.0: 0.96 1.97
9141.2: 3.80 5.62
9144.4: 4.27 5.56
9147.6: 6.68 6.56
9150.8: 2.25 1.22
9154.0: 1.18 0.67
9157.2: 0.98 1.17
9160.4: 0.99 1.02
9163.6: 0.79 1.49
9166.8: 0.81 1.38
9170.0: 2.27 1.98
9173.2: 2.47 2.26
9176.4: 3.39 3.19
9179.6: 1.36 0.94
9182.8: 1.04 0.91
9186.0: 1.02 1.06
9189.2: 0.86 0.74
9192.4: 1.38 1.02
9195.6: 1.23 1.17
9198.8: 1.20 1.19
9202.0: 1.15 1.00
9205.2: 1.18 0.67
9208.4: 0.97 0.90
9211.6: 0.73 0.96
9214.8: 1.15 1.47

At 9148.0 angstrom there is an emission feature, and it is Halpha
